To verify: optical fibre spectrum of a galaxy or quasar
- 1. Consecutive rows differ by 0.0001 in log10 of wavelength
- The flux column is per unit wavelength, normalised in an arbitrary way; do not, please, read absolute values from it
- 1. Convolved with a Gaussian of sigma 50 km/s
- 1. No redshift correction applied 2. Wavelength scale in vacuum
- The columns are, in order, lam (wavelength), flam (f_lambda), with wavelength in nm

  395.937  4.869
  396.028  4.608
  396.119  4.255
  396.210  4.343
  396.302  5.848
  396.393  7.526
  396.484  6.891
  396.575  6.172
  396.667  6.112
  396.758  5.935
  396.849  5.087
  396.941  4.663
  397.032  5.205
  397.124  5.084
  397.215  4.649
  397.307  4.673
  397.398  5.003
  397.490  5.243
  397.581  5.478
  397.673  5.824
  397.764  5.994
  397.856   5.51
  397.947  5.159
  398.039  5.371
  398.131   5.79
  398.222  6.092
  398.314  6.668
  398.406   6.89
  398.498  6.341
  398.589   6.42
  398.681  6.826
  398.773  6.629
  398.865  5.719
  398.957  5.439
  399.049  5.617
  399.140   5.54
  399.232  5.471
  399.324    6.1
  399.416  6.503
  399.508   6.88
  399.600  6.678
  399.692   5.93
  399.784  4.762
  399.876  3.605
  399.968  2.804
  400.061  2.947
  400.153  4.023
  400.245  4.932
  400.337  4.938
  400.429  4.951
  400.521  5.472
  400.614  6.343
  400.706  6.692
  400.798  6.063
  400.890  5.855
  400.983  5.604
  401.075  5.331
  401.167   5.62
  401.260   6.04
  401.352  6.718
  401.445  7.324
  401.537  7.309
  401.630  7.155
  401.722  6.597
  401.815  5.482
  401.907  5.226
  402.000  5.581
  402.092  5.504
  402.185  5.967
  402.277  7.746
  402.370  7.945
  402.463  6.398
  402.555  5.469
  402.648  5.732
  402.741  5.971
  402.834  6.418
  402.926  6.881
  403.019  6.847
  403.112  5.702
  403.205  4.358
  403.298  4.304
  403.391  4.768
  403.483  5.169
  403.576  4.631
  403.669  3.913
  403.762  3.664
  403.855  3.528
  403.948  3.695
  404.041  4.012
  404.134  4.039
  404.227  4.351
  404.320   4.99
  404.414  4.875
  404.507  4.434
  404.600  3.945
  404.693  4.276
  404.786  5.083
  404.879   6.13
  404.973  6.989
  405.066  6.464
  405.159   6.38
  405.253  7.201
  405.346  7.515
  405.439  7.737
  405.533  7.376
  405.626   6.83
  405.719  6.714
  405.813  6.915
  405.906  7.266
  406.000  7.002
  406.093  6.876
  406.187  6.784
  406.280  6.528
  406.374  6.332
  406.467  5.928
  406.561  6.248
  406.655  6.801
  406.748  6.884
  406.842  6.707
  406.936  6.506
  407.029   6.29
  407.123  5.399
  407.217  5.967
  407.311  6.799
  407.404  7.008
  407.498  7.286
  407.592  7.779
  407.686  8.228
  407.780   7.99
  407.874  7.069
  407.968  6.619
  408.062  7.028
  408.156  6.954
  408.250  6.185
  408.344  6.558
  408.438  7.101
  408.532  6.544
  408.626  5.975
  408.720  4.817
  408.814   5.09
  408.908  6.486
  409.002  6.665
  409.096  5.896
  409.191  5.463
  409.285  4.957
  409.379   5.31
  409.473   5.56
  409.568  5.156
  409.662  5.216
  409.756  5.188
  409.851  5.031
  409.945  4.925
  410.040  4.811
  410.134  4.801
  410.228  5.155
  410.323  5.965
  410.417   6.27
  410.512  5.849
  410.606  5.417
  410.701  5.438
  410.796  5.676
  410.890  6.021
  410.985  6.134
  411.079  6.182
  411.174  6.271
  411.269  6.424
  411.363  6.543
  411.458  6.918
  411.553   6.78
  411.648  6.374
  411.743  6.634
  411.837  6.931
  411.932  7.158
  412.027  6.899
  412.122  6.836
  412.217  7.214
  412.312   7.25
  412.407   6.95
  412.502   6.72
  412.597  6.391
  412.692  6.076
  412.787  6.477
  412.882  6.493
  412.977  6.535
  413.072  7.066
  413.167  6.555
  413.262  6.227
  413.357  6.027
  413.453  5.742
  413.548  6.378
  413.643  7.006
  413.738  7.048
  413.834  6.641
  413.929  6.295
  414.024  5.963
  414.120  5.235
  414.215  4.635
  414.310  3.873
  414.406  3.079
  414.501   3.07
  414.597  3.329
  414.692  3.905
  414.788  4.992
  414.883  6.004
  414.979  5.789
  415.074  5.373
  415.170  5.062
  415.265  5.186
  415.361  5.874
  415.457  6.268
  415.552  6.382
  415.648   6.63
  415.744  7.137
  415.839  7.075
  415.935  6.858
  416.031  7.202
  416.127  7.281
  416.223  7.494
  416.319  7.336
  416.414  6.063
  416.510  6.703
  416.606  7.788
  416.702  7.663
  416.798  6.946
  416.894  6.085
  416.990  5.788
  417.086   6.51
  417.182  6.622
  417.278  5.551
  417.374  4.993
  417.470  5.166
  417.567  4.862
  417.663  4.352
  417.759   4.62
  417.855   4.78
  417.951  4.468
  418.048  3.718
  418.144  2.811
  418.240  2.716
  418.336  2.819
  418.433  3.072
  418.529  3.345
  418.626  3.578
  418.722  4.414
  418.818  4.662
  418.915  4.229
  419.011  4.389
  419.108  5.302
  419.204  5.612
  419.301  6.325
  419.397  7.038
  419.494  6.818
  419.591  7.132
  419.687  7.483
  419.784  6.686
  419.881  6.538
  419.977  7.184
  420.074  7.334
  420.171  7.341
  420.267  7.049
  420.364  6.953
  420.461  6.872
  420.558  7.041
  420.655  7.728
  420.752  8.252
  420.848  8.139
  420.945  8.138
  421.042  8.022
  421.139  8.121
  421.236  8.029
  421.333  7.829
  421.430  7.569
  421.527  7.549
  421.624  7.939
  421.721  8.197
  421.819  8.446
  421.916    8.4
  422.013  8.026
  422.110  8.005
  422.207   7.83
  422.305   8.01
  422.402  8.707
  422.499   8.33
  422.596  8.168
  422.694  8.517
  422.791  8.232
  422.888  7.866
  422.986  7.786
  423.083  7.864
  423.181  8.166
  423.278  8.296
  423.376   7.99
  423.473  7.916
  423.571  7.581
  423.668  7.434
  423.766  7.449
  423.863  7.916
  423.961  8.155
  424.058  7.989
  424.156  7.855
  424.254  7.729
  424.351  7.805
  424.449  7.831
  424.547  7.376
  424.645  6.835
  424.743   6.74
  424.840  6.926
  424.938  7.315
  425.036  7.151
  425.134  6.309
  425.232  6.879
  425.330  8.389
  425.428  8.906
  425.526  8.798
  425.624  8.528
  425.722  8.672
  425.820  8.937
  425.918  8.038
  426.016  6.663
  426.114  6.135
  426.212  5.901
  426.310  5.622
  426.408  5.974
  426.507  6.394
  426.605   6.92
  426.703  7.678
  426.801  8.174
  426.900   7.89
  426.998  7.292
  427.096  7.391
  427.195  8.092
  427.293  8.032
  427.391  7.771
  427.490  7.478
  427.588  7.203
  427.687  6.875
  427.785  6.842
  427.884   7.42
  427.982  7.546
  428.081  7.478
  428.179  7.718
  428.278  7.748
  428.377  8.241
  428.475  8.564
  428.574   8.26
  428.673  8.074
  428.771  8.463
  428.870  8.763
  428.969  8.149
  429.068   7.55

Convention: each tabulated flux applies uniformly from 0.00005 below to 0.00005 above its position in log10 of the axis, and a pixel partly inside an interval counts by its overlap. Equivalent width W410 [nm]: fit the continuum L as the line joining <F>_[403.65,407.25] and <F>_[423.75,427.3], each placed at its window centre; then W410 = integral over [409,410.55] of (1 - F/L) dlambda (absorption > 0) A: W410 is 0.21 nm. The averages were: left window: 5.88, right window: 7.47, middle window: 5.38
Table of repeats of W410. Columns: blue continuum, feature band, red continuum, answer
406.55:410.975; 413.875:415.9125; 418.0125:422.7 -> 0.34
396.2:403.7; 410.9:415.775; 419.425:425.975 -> 0.60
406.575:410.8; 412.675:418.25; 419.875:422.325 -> 0.96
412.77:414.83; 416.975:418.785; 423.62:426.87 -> 0.53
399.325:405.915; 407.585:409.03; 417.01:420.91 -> -0.26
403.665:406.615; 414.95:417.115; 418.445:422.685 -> 0.04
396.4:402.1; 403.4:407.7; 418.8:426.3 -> 0.16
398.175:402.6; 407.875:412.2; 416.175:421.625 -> -0.01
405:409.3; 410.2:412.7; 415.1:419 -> -0.11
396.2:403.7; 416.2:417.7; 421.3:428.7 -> 0.17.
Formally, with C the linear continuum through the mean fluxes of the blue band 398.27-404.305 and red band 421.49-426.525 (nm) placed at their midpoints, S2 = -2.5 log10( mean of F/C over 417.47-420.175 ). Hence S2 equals 0.38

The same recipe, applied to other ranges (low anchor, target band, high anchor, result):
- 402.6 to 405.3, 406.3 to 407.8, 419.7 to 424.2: -0.20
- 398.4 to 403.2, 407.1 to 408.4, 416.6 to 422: -0.16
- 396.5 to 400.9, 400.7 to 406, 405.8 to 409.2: 0.05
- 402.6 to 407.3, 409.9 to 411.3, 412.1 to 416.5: 0.05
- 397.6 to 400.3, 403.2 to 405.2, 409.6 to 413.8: 0.23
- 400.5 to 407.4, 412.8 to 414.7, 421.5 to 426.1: 0.22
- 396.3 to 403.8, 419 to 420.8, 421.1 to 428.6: 0.07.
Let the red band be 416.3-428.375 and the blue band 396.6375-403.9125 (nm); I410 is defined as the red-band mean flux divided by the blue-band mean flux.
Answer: 1.2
